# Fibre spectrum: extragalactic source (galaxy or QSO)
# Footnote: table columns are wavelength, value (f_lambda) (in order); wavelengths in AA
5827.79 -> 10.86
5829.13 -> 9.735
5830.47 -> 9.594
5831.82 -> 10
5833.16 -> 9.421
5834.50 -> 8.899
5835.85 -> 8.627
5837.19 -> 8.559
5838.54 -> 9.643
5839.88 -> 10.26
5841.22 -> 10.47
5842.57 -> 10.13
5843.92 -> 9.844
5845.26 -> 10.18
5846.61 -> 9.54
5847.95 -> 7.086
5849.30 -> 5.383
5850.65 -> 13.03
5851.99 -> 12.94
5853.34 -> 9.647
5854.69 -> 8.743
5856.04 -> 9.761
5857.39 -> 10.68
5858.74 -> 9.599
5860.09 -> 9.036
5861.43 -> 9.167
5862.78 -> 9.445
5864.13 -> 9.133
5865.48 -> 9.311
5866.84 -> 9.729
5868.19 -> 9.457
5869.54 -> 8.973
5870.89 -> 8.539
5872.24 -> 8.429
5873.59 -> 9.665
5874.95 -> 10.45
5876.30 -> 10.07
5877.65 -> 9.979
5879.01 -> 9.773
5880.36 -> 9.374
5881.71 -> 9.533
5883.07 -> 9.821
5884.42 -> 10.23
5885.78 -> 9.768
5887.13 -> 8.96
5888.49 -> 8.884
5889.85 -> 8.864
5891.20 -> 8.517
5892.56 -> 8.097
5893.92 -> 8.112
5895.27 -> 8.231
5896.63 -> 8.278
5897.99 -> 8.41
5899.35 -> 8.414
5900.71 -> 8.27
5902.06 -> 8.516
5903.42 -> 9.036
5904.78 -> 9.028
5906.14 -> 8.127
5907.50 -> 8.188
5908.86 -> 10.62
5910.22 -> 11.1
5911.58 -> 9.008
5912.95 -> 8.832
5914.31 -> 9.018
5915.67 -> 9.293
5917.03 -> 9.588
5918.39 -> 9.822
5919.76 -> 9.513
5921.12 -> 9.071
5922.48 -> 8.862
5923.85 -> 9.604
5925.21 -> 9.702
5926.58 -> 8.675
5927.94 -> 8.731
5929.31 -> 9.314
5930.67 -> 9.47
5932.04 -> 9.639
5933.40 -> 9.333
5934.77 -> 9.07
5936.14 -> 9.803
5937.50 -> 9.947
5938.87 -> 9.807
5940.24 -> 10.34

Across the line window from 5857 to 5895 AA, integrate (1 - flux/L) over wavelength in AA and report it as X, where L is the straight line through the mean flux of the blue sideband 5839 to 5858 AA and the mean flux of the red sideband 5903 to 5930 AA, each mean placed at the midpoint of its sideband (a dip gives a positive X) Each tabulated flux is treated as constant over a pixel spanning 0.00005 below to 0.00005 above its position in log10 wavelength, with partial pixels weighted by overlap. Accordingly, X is 1.1 AA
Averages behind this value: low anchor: 9.83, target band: 9.32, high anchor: 9.26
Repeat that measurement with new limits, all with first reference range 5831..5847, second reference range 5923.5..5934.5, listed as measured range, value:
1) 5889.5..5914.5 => 1.7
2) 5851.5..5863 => -0.4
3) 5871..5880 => -0.1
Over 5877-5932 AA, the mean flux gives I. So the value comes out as 9.12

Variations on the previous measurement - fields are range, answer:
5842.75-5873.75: 9.46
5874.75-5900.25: 9.11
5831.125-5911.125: 9.32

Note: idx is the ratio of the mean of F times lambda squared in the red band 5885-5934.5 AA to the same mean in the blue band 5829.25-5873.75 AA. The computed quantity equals 1.0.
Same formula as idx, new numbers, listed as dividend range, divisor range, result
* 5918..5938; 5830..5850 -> 1.05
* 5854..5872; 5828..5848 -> 0.98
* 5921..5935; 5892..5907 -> 1.11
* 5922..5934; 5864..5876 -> 1.01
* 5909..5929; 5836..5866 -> 1.00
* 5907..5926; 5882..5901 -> 1.08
